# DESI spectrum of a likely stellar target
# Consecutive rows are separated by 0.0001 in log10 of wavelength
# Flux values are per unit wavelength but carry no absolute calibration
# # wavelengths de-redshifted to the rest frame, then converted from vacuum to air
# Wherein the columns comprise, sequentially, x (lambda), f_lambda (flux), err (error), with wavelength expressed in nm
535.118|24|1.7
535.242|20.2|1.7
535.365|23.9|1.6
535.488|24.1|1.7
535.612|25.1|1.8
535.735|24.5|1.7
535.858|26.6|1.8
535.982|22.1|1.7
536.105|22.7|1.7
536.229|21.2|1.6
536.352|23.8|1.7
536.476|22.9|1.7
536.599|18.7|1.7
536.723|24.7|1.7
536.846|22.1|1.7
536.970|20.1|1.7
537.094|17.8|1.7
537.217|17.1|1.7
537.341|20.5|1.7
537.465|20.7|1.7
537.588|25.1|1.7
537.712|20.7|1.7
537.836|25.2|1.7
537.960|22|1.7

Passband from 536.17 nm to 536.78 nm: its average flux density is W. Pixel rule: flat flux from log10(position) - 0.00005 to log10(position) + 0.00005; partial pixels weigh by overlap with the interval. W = 22.2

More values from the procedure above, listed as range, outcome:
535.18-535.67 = 23.3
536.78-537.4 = 19.6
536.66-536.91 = 23.3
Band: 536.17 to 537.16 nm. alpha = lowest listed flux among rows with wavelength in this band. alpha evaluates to 17.8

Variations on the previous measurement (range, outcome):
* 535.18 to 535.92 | 20.2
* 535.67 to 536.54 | 21.2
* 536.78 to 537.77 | 17.1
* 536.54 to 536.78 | 18.7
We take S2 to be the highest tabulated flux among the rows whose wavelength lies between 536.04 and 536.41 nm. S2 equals 23.8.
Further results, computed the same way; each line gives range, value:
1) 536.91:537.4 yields 20.5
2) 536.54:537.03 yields 24.7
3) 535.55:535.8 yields 25.1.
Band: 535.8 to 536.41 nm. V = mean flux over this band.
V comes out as 23.2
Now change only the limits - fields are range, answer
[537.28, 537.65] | 22.1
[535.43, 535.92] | 25.1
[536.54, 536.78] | 21.6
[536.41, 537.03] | 21.7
